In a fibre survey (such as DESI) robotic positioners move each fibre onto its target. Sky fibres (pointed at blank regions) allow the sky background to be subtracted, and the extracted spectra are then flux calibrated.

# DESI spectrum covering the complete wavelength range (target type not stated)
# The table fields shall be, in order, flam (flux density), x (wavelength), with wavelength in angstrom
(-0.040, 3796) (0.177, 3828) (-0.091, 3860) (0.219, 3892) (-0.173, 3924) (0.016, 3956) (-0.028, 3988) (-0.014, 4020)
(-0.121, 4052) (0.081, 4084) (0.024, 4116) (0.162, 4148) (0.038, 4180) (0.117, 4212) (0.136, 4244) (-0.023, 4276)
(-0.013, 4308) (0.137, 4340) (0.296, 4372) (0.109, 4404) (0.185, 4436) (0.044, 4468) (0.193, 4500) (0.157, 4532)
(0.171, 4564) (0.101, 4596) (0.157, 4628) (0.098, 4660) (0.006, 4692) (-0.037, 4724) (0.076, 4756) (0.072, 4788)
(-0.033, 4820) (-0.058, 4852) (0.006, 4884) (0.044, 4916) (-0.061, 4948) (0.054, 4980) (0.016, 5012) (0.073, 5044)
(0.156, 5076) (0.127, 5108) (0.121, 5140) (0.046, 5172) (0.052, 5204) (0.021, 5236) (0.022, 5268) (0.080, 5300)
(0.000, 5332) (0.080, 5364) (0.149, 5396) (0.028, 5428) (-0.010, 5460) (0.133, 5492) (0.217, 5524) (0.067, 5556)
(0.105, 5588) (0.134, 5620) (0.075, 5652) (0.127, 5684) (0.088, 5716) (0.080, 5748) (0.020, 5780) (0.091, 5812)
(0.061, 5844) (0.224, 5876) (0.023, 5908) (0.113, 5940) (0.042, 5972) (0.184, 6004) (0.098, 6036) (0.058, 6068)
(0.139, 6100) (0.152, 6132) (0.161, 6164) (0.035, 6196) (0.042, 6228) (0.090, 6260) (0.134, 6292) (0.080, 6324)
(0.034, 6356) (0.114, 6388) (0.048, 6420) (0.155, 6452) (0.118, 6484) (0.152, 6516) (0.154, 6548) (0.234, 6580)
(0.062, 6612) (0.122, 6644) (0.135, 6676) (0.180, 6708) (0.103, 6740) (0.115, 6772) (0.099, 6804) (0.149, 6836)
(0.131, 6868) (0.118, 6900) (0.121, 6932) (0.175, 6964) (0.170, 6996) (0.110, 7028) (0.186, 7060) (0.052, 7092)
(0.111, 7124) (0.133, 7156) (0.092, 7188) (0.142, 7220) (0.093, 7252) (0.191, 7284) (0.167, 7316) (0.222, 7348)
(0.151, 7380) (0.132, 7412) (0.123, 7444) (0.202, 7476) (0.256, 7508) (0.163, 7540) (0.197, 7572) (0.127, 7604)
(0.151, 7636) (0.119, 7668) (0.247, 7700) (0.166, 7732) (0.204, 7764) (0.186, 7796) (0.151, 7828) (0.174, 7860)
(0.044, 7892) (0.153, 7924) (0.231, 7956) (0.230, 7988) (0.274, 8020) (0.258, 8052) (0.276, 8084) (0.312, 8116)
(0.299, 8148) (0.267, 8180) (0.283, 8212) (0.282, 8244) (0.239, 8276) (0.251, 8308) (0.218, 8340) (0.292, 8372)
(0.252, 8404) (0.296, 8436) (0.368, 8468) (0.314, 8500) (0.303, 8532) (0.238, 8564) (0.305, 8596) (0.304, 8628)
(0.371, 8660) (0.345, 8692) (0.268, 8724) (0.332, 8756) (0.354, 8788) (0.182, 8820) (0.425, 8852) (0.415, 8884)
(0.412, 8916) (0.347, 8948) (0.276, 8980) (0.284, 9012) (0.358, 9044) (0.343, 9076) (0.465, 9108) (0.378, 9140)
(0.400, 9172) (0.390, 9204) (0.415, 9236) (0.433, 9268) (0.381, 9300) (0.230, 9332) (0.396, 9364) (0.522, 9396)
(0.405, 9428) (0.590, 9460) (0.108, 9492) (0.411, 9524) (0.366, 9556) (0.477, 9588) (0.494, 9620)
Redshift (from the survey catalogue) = 0.989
